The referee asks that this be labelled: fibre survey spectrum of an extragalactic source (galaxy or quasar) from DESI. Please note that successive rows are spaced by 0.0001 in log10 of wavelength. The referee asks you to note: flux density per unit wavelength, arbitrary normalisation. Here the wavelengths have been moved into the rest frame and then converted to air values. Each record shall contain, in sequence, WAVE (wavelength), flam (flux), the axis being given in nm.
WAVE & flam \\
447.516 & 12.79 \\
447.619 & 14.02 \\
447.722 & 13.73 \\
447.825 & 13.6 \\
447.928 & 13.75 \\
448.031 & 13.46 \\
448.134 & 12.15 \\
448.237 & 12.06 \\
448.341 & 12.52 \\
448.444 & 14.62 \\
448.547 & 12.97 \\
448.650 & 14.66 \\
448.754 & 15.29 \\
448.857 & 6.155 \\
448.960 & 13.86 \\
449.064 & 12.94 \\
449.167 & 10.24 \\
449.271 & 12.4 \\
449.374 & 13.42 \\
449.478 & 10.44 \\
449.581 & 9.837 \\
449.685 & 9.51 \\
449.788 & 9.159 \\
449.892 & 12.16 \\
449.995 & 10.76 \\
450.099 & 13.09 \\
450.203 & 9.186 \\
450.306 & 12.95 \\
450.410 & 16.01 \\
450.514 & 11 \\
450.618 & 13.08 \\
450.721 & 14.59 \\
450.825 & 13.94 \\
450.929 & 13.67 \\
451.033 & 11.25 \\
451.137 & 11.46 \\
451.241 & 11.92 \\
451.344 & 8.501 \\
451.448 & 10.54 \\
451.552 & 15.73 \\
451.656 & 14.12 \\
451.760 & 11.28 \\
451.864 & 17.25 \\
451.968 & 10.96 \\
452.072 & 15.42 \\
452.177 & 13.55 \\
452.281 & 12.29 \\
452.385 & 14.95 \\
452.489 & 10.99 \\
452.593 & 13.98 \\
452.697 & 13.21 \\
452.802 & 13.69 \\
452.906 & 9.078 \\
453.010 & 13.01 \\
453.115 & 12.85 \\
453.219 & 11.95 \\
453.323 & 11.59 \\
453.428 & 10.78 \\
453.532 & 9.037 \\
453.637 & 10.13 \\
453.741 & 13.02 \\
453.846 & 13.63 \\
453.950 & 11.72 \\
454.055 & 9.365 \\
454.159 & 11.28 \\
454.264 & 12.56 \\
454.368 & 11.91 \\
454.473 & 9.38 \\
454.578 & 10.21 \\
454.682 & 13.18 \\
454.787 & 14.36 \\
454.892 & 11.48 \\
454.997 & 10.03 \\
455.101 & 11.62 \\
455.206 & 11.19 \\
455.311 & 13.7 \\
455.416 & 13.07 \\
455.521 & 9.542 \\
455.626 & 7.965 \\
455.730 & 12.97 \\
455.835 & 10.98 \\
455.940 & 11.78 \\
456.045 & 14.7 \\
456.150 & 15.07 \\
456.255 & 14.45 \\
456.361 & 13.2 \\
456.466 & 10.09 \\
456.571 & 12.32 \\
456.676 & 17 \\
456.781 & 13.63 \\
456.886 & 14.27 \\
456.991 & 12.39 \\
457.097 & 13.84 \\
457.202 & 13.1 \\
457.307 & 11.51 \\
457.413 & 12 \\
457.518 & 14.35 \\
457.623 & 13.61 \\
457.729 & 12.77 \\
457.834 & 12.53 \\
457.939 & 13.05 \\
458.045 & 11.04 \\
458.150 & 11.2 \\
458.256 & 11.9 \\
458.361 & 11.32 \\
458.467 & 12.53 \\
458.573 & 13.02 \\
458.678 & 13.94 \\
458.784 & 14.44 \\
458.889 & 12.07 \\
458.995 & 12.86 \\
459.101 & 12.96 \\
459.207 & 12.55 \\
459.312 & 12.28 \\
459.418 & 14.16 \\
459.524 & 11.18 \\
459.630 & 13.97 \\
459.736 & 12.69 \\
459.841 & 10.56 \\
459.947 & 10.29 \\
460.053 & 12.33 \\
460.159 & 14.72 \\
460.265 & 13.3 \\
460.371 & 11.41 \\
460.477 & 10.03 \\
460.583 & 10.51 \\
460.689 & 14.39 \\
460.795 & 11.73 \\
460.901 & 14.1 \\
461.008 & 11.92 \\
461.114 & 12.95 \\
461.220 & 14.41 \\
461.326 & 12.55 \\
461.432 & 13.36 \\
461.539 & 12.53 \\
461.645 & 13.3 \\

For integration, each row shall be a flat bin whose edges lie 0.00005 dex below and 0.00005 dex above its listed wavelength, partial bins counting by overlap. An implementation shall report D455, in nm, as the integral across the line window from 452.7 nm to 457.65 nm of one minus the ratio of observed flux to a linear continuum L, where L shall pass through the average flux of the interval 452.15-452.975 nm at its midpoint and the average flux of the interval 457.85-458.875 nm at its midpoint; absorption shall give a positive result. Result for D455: 0.16 nm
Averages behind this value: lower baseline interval 12.7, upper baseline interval 12.5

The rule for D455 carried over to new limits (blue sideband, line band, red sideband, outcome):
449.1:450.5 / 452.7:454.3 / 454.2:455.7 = -0.02 nm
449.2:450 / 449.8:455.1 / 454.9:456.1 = -0.45 nm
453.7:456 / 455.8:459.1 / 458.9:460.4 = -0.23 nm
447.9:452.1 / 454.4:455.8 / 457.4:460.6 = 0.11 nm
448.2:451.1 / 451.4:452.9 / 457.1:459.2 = -0.12 nm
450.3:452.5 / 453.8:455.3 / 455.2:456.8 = 0.13 nm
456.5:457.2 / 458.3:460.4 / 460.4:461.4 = 0.06 nm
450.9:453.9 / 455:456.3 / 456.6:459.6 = 0.06 nm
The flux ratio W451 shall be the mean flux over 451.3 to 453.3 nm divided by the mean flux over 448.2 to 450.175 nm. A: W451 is 1.08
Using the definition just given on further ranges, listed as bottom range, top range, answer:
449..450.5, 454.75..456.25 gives 1.04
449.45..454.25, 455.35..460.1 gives 1.04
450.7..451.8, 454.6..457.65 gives 1.02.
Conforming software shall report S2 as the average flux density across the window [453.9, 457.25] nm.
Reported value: 12.3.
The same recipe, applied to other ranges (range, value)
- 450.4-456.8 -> 12.3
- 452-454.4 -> 12.2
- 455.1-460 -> 12.6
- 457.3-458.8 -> 12.6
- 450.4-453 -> 12.9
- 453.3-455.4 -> 11.5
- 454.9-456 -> 11.3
